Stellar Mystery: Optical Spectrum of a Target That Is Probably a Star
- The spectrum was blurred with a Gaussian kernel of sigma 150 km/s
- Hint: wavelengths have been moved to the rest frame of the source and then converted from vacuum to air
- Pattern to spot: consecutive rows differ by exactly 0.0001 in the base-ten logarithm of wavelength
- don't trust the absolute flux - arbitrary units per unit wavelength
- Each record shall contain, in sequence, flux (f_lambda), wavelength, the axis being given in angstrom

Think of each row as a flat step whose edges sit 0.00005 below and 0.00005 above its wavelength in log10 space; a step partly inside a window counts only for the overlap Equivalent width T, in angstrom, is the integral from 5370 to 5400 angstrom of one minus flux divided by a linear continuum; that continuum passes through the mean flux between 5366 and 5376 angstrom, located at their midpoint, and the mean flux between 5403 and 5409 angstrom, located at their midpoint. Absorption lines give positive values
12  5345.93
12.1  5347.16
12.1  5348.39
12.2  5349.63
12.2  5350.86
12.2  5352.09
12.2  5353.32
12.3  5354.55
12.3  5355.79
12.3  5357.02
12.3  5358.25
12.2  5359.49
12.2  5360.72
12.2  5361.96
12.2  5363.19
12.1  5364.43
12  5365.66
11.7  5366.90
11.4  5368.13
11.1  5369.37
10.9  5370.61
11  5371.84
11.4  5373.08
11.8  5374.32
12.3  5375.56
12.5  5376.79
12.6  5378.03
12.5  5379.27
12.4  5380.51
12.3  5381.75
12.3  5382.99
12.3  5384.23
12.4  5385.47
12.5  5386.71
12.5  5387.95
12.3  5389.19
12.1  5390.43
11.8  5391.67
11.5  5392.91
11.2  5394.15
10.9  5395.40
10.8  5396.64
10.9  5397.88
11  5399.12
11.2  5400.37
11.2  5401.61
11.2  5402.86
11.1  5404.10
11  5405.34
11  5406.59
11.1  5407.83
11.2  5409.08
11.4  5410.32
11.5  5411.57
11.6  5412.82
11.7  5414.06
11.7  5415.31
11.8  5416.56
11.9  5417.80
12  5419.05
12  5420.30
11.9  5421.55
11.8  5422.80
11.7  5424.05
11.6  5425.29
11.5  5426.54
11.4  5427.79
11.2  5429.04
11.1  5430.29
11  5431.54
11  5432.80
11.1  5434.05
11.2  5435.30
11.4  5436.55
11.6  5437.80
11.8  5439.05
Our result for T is -1.43 angstrom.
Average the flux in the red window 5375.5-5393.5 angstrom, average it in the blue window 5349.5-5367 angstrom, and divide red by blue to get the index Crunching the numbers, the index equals 1.01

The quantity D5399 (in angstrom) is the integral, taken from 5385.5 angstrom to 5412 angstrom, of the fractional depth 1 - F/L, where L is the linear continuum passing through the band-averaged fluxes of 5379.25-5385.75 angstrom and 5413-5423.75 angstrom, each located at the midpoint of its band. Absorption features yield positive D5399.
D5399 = 1.5 angstrom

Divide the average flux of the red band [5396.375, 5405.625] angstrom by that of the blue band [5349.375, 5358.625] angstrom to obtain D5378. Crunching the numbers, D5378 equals 0.9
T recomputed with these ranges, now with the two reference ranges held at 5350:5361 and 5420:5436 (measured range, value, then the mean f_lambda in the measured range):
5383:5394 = -0.2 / 12.1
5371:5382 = 0.0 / 12.1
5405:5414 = 0.3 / 11.3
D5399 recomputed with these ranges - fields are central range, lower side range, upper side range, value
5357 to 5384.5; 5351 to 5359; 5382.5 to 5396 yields 0.32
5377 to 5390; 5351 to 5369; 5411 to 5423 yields -0.47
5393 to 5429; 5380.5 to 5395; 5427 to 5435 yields 0.53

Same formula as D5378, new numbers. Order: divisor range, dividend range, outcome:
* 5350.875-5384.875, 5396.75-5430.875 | 0.95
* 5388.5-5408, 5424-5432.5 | 1.00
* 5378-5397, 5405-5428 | 0.96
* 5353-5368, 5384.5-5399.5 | 0.96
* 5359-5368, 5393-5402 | 0.92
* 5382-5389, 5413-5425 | 0.95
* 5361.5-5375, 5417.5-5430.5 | 1.00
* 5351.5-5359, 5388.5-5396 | 0.95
